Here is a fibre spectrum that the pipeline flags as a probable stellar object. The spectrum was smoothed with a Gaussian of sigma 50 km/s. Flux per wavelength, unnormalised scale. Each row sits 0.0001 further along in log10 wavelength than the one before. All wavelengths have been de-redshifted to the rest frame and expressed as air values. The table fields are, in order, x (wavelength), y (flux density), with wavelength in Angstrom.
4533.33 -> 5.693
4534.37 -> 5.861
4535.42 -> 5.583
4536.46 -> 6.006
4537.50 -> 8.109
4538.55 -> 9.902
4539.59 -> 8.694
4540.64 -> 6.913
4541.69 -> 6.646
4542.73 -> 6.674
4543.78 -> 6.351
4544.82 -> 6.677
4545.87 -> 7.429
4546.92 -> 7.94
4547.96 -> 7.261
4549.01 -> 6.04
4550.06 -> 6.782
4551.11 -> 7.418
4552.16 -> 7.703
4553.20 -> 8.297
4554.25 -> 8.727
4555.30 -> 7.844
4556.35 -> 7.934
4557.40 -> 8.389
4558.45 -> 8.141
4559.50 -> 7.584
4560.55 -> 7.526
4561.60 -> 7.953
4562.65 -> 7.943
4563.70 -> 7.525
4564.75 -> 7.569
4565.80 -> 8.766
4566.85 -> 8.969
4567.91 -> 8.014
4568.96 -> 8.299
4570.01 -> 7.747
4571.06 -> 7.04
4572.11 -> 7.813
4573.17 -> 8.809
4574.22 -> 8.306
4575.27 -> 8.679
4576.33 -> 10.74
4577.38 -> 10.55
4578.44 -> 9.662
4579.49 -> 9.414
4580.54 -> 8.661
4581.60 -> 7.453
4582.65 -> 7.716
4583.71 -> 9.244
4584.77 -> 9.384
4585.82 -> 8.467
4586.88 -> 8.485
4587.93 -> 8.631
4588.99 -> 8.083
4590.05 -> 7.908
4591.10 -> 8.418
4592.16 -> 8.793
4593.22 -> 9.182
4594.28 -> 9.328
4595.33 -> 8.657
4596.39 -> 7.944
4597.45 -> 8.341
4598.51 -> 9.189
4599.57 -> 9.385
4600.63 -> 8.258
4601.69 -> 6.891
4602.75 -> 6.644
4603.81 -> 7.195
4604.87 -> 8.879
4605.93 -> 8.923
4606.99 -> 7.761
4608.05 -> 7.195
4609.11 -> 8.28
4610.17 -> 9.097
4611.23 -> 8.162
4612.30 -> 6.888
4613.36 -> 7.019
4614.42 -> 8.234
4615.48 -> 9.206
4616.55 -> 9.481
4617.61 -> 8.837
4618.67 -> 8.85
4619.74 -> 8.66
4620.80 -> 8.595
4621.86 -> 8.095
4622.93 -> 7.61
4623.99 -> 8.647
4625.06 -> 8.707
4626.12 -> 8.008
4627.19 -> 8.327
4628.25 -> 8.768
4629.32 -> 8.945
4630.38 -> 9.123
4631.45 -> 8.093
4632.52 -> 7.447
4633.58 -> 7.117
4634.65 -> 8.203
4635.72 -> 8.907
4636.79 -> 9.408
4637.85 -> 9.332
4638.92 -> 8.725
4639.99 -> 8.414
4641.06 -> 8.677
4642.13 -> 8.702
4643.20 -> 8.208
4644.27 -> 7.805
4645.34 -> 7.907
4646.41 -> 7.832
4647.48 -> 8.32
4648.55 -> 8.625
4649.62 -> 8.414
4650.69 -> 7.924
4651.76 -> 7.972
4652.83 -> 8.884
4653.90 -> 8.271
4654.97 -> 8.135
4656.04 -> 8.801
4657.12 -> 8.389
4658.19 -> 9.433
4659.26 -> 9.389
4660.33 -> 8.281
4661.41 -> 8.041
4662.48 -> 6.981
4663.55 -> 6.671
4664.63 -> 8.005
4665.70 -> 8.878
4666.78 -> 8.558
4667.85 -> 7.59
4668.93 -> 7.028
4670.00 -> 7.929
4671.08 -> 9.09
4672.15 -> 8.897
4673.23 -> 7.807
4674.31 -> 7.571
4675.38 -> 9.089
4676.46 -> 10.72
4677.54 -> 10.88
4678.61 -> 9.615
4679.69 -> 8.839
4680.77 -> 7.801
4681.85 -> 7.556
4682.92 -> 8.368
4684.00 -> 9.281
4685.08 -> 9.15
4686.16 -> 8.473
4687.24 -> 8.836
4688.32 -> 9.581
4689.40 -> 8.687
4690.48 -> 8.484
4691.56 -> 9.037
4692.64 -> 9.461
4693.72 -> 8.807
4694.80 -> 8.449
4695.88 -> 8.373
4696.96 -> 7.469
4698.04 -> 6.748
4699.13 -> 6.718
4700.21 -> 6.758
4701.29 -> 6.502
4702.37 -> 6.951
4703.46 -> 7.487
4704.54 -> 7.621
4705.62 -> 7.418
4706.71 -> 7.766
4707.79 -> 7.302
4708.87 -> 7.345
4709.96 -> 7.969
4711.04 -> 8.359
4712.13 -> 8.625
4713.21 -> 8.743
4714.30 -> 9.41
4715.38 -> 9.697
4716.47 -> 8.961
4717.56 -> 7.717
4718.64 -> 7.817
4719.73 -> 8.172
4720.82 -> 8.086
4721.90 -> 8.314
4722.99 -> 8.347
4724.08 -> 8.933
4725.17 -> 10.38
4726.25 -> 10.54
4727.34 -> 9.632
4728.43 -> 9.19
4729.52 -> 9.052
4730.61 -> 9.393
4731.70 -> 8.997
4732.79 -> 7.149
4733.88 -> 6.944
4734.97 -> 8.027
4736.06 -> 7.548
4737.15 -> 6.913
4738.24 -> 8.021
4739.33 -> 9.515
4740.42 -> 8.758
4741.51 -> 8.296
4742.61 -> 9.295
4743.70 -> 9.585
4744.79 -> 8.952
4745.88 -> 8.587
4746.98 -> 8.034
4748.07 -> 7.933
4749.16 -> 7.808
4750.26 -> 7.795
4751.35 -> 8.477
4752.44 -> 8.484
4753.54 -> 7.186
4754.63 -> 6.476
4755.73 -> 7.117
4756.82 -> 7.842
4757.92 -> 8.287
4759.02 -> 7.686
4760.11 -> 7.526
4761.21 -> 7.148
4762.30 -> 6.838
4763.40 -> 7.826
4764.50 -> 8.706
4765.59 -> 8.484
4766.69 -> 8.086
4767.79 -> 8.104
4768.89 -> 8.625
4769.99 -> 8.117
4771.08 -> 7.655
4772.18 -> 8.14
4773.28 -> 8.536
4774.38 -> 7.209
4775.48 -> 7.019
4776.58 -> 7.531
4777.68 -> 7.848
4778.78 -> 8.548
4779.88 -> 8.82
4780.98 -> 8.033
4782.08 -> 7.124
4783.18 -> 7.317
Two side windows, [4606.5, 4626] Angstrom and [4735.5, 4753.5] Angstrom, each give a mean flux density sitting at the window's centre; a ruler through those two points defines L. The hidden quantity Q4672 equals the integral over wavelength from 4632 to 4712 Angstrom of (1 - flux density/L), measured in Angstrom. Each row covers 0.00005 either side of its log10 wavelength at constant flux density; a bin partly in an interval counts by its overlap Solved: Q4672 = 0.3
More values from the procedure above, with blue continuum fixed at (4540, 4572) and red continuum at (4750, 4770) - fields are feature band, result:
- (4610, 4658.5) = -4.5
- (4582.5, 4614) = -2.6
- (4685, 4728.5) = -3.2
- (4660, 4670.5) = -0.1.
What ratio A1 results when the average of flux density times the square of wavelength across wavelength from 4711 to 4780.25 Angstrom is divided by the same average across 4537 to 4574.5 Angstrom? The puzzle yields 1.16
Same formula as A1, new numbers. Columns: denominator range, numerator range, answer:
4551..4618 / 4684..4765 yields 1.05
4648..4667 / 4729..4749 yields 1.04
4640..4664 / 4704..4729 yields 1.06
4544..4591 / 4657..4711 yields 1.06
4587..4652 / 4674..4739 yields 1.05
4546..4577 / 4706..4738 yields 1.13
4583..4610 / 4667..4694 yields 1.08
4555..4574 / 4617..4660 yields 1.09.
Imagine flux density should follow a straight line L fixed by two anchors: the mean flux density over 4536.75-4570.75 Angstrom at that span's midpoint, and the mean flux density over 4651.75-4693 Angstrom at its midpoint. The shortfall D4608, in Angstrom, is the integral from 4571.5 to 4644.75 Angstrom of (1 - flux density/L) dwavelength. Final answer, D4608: -3.4 Angstrom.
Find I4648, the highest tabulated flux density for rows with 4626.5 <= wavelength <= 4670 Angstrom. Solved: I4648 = 9.433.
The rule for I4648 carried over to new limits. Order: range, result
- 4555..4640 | 10.74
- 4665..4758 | 10.88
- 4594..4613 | 9.385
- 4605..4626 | 9.481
